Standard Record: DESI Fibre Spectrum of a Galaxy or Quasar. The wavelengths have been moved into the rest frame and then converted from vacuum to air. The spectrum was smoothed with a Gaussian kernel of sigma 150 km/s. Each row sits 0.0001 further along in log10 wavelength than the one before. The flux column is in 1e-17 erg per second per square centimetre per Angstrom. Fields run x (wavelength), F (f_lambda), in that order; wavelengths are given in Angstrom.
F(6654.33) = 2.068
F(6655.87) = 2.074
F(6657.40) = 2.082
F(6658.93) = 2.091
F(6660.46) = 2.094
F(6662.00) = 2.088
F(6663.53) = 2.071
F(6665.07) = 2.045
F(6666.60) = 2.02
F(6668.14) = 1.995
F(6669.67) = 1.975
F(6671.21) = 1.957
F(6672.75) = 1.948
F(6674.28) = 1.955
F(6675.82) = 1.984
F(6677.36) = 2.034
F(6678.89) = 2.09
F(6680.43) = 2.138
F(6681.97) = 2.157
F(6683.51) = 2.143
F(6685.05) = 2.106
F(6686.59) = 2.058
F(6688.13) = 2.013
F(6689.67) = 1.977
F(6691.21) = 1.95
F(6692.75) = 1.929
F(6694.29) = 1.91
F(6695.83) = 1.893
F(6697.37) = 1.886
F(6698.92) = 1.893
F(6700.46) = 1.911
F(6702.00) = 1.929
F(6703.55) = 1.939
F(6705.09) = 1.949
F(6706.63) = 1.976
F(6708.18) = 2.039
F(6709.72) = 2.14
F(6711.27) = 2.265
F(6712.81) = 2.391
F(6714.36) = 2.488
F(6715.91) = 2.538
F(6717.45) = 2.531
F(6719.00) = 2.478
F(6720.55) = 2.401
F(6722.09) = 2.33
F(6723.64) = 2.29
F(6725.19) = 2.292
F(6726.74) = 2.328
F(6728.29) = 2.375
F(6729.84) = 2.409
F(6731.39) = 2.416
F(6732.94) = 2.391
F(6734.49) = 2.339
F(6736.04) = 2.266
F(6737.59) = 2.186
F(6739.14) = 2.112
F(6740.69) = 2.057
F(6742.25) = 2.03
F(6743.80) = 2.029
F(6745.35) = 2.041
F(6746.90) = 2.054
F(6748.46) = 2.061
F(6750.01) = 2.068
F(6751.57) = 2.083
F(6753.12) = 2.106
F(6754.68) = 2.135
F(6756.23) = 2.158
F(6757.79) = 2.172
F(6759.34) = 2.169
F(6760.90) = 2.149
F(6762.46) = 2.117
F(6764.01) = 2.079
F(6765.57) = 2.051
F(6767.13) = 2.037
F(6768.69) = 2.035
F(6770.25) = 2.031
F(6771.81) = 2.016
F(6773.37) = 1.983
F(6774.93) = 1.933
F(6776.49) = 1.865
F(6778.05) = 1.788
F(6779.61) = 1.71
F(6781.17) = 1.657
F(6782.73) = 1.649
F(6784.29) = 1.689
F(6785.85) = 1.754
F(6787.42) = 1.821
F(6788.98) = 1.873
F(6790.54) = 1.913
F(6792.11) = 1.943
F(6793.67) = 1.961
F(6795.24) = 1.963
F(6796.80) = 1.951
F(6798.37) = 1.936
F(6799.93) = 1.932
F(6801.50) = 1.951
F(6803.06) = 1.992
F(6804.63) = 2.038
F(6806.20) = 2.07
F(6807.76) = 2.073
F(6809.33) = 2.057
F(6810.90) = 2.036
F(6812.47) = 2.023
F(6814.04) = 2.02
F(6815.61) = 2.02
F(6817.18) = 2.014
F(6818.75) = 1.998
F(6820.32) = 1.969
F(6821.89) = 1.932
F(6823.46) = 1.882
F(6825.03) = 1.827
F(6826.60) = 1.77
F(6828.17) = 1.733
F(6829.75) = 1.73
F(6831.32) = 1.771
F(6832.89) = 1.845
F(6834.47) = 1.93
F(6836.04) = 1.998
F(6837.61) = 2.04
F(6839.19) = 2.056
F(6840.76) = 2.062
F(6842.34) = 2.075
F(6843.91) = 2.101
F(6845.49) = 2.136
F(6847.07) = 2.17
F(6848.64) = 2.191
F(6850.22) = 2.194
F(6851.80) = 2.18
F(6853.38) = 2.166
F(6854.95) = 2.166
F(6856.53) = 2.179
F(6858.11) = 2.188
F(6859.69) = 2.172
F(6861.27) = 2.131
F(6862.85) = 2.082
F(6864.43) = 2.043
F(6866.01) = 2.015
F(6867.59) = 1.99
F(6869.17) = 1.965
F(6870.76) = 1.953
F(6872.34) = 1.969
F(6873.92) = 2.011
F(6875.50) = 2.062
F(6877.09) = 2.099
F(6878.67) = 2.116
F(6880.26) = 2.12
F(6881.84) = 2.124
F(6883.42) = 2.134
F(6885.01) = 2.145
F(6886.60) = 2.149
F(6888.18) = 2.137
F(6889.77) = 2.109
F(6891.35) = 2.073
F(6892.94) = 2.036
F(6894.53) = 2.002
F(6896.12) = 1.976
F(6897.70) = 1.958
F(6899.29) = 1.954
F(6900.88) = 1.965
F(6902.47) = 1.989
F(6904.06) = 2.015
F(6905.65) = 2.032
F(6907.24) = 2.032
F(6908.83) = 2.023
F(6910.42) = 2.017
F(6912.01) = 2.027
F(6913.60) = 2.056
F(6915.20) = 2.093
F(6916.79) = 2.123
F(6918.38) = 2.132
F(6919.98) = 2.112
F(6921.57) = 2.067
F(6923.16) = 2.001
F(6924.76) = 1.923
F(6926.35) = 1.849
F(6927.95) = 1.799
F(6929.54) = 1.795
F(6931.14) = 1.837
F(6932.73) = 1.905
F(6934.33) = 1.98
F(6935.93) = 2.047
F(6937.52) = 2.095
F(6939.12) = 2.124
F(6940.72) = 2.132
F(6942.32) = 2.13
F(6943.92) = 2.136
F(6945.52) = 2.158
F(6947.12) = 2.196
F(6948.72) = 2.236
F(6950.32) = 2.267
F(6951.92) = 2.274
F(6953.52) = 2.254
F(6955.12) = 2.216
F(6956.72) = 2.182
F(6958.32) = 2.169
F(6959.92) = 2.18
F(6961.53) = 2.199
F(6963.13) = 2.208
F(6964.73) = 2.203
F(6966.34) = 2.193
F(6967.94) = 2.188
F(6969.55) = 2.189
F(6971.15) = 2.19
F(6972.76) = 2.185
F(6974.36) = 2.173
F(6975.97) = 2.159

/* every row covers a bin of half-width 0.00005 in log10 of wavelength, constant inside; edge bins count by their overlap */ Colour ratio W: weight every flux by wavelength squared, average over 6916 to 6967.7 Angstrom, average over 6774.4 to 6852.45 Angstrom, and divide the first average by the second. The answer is 1.12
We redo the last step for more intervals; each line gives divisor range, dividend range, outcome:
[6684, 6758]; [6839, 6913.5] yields 1.01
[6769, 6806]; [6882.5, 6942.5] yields 1.11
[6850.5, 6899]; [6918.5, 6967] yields 1.03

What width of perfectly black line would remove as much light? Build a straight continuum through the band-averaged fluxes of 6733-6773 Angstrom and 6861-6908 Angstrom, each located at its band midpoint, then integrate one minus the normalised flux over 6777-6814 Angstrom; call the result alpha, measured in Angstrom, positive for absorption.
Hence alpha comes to 3.2 Angstrom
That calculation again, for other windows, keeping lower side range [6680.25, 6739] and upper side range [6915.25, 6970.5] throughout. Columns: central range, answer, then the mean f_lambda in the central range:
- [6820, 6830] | 1.43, 1.83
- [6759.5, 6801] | 4.49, 1.92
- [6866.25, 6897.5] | 0.93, 2.06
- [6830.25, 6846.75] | 1.03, 2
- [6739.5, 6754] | 0.69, 2.06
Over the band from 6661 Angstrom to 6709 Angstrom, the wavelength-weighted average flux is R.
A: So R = 2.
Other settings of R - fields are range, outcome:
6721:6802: 2.05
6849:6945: 2.05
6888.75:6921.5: 2.04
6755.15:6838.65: 1.95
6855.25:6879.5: 2.07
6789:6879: 2.01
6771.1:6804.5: 1.87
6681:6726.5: 2.13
